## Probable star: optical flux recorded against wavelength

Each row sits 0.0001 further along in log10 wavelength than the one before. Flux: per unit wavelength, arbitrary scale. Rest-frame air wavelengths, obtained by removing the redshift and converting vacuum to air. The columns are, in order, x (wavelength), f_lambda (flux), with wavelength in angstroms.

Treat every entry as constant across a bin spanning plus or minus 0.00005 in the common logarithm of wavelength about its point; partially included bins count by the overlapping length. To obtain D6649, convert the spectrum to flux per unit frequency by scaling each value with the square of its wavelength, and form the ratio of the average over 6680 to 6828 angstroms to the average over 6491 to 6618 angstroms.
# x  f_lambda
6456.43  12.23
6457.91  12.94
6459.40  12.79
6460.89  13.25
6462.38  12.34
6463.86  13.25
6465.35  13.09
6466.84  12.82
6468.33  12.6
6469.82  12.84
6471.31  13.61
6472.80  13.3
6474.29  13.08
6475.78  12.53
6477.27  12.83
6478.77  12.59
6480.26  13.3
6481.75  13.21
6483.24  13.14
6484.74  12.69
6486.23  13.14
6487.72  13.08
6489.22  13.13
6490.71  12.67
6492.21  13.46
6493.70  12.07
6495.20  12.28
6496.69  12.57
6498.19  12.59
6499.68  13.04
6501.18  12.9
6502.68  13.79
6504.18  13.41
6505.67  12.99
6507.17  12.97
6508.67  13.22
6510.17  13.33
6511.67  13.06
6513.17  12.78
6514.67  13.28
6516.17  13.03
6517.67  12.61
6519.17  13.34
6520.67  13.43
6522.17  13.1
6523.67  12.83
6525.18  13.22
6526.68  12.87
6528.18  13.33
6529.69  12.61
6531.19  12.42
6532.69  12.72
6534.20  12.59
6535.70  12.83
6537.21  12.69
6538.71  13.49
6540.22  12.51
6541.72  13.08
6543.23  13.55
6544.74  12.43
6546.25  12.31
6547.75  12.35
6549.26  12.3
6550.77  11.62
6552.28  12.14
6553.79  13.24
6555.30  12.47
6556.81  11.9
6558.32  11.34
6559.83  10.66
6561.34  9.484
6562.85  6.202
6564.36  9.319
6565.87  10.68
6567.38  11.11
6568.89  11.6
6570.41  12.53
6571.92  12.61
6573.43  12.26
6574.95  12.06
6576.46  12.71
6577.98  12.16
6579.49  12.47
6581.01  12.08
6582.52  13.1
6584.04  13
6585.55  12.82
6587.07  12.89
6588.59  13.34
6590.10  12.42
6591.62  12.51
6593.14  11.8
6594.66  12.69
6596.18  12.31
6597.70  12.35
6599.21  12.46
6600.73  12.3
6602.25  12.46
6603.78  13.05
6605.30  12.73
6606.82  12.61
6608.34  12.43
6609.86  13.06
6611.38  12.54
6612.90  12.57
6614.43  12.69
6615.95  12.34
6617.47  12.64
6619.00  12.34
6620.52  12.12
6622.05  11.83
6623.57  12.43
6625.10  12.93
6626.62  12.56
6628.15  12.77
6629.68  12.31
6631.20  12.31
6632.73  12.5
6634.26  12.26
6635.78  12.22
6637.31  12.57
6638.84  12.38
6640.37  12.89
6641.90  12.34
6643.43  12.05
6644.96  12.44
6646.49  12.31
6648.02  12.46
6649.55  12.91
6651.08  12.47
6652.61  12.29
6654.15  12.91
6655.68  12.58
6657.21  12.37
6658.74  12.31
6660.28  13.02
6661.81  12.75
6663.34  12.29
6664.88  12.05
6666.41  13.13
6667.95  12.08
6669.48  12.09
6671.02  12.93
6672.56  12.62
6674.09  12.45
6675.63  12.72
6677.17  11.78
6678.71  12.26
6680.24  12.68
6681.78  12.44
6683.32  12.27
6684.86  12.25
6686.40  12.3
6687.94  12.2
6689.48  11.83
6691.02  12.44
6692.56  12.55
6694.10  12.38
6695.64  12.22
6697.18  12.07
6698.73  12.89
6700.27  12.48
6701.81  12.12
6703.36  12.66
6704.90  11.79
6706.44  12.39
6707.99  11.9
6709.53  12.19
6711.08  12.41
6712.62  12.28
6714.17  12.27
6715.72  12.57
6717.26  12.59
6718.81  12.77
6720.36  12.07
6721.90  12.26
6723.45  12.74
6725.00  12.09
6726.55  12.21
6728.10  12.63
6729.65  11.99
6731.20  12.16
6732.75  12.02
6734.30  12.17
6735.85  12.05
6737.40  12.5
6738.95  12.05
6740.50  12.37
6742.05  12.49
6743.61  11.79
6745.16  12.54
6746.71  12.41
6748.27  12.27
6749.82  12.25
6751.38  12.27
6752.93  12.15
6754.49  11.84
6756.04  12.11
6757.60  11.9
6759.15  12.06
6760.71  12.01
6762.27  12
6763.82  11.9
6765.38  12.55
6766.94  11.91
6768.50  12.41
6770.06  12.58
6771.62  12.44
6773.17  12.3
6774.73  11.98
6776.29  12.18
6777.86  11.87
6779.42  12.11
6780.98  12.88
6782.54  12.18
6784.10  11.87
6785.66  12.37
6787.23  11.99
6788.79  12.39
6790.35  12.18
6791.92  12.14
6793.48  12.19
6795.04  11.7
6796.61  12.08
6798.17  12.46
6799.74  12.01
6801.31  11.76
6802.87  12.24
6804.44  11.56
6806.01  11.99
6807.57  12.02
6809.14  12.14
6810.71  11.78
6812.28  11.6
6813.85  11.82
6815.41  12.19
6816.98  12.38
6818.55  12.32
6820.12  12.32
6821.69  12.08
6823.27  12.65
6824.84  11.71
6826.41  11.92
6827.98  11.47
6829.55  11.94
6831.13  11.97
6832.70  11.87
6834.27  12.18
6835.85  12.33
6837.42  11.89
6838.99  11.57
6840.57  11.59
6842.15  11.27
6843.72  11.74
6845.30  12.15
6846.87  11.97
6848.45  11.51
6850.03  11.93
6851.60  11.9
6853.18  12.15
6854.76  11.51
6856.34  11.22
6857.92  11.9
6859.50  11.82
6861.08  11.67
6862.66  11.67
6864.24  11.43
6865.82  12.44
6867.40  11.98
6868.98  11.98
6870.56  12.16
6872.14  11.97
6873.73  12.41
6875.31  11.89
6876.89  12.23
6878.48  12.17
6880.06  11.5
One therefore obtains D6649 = 1.04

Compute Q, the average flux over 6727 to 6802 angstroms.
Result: 12.2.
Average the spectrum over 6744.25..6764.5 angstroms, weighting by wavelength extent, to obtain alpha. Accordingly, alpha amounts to 12.1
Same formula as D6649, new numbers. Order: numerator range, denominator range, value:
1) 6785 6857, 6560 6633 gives 1.05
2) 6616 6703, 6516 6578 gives 1.06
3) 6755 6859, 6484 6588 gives 1.05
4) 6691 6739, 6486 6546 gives 1.01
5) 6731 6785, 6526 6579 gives 1.08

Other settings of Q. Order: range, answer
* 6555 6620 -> 12.1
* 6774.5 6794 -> 12.2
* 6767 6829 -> 12.1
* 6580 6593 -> 12.7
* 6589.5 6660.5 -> 12.5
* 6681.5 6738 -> 12.3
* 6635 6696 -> 12.4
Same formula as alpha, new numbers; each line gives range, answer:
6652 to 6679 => 12.5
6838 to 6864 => 11.7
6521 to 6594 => 12.2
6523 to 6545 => 12.9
